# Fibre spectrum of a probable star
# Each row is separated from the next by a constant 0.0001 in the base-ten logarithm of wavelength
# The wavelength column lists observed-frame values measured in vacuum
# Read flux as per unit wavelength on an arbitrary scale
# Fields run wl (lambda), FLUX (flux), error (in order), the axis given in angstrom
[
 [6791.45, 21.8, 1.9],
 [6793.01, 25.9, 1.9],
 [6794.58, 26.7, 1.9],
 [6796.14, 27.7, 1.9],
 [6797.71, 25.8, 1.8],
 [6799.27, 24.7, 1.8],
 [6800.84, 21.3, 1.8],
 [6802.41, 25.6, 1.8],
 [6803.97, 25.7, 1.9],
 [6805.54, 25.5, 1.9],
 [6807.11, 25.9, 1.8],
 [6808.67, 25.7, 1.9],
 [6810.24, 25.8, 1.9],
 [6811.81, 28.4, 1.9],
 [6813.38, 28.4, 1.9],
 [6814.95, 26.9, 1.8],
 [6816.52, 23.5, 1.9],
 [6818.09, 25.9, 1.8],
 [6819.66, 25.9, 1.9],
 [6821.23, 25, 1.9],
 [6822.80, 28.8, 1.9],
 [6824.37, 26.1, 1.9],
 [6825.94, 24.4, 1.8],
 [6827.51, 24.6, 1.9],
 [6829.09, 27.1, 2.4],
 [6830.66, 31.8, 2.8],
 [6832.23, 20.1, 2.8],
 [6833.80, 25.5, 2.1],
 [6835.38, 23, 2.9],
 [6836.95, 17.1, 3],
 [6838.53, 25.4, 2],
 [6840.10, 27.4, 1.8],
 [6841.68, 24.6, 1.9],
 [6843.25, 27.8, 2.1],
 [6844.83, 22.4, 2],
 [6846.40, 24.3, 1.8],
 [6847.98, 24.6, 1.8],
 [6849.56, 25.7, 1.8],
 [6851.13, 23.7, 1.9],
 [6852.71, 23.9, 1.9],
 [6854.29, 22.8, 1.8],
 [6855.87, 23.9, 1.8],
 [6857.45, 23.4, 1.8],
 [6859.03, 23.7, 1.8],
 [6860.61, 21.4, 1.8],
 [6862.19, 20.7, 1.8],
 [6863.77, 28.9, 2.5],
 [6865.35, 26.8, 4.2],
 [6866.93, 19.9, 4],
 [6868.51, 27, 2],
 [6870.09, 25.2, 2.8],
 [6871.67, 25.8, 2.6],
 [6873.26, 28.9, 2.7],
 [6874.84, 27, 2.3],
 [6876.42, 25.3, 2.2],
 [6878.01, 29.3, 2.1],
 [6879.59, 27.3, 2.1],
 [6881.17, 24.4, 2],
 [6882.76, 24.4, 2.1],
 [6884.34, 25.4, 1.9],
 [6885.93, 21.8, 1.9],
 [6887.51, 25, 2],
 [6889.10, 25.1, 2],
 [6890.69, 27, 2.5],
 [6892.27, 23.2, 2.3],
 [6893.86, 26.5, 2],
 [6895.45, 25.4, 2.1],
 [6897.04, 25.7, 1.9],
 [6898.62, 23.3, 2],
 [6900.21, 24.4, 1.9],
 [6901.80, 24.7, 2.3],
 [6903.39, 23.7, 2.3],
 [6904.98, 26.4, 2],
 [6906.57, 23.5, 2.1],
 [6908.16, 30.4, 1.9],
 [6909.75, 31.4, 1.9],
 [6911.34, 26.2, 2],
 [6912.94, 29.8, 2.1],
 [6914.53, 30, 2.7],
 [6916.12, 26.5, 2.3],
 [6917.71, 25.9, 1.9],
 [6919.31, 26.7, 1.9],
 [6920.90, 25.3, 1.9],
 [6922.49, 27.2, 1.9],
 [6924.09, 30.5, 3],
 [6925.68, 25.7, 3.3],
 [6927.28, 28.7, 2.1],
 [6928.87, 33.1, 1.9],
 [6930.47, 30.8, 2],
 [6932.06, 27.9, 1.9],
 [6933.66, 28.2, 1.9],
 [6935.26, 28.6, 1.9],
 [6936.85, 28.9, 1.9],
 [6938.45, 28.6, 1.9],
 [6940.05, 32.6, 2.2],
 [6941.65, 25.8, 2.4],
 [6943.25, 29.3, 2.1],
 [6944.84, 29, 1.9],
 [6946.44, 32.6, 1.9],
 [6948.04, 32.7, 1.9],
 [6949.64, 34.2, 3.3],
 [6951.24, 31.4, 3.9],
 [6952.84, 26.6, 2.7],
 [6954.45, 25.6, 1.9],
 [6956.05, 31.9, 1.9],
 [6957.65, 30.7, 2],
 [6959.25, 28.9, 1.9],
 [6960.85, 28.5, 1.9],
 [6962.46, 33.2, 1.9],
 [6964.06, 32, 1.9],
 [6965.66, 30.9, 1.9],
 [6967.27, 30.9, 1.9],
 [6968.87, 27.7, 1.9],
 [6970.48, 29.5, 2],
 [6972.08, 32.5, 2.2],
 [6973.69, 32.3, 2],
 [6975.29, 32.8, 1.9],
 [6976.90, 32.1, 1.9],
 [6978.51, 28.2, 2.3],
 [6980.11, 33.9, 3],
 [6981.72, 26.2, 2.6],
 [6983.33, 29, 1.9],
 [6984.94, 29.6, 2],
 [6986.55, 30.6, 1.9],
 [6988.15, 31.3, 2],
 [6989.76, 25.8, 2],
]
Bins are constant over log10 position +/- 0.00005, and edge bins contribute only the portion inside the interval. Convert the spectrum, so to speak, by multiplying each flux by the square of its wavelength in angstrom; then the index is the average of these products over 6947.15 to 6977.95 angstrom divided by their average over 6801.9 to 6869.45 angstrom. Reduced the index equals 1.28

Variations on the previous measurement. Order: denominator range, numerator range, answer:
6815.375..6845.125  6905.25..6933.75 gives 1.15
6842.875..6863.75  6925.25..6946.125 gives 1.25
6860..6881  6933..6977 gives 1.21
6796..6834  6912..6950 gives 1.16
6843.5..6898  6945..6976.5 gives 1.27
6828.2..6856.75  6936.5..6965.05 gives 1.27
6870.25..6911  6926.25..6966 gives 1.18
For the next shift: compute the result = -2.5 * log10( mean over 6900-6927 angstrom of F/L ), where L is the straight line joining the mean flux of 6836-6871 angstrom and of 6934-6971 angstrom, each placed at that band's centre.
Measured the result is 0.03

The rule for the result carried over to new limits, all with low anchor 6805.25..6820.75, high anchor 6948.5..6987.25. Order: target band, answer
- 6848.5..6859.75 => 0.15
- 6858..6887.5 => 0.11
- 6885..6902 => 0.15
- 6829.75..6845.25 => 0.10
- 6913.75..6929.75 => 0.04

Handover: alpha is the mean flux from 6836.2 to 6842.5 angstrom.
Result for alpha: 23.7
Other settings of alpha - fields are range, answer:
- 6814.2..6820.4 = 25.5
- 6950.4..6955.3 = 27.9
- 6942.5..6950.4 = 31.6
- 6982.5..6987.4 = 29.8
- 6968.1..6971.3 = 28.6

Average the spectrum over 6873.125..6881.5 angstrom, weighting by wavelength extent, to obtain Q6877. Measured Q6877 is 27.1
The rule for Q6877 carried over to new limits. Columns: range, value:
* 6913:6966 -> 29.3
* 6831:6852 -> 24.1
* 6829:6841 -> 24.5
